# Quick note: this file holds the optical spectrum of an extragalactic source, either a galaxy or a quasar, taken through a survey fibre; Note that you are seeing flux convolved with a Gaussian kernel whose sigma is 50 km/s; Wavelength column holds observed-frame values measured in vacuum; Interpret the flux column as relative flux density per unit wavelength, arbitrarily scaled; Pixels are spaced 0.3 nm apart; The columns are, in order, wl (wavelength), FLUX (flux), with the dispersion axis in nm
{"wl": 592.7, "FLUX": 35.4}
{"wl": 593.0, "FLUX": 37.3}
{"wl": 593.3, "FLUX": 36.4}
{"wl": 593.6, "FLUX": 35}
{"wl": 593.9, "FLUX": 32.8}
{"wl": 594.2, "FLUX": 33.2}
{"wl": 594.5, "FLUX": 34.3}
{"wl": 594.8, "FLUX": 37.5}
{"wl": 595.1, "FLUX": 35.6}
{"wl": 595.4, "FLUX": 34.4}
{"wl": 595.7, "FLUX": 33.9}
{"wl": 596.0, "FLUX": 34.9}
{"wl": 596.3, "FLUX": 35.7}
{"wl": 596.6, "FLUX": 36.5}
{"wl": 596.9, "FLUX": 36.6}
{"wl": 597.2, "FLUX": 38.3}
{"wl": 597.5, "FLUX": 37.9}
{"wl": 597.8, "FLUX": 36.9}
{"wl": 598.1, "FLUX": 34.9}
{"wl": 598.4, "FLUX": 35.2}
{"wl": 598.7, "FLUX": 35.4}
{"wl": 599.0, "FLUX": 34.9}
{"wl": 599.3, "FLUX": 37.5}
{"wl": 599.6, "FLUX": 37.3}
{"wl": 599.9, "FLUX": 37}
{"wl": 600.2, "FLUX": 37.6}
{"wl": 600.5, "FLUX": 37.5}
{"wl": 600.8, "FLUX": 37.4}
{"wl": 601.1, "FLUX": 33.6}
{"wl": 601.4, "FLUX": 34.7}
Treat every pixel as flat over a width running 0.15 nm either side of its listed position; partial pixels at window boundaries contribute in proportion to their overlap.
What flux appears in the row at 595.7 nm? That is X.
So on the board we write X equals 33.9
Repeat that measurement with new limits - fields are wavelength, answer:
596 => 34.9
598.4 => 35.2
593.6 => 35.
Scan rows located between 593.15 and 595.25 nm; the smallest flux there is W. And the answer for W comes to 32.8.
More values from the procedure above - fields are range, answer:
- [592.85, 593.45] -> 36.4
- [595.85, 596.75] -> 34.9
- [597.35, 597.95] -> 36.9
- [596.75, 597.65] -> 36.6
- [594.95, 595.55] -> 34.4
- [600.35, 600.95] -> 37.4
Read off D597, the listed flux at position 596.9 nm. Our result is 36.6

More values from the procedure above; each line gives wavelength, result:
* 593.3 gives 36.4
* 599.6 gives 37.3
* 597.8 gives 36.9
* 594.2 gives 33.2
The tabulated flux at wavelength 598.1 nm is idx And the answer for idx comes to 34.9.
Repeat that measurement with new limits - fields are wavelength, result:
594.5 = 34.3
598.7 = 35.4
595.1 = 35.6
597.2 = 38.3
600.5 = 37.5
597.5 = 37.9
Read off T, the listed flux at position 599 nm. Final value 34.9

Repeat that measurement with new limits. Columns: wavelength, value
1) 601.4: 34.7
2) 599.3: 37.5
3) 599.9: 37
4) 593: 37.3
